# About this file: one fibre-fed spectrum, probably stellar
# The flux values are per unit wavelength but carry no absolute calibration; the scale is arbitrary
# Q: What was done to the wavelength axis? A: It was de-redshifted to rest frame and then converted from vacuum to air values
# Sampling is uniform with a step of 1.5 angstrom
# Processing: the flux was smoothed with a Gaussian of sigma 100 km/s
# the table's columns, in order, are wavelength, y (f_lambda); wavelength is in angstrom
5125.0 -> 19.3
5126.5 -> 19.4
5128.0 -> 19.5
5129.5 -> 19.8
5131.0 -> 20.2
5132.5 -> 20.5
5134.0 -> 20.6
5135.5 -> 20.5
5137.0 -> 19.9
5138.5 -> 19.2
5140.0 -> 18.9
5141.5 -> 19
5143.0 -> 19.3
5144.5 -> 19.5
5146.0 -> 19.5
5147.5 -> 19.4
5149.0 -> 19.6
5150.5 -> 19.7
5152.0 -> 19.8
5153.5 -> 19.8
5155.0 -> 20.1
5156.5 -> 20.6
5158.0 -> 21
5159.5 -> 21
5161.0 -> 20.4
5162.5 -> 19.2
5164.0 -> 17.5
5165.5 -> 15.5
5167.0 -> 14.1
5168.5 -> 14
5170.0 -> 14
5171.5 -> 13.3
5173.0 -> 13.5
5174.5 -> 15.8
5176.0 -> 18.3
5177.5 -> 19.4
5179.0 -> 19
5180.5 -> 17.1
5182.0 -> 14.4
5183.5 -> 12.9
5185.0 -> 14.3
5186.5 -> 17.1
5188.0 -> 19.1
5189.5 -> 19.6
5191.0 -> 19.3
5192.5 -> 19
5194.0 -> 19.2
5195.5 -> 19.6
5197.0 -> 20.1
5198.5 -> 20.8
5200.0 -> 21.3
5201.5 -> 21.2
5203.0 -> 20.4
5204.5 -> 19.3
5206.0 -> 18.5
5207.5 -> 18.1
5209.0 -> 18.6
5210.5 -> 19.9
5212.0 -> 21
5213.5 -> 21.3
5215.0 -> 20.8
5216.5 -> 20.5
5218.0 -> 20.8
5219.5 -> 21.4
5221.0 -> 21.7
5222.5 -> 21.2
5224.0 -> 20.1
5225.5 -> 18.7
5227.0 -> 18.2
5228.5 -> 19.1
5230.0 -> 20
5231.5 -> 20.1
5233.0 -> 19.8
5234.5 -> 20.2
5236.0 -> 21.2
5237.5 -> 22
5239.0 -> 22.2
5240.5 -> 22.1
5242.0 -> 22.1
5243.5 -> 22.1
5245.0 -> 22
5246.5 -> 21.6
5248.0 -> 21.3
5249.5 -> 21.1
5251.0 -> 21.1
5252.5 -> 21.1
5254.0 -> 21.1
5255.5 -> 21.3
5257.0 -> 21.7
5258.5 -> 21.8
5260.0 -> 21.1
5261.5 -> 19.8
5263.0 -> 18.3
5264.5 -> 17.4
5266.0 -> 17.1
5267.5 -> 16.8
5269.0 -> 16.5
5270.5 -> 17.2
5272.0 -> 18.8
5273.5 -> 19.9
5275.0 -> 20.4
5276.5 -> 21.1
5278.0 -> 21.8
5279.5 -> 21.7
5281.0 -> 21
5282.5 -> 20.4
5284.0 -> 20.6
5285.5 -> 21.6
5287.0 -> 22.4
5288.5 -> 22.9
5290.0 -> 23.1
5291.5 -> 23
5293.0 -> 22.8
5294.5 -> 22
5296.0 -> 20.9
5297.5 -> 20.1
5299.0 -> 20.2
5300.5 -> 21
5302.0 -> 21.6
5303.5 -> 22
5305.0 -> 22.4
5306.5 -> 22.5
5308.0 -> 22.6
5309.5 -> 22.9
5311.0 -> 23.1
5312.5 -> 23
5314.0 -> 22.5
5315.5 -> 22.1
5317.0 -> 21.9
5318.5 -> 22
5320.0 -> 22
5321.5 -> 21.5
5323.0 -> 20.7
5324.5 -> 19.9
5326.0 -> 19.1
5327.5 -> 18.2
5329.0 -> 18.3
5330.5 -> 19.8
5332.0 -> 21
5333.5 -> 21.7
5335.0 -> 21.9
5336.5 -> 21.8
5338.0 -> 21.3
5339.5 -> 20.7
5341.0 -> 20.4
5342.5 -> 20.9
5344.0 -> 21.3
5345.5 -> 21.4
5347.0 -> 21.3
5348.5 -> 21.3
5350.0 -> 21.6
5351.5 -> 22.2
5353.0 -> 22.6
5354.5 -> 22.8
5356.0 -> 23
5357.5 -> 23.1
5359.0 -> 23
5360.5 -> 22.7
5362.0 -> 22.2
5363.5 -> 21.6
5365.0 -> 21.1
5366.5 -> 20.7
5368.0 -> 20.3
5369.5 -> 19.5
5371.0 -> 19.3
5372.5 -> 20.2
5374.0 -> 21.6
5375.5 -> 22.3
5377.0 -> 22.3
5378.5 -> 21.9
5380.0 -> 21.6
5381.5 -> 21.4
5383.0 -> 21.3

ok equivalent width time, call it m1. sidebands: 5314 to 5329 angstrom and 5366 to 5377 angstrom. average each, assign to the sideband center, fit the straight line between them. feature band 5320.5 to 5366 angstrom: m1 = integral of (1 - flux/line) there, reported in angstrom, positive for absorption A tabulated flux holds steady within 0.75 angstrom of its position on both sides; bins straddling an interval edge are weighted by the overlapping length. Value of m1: -1.2 angstrom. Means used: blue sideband 20.8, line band 21.3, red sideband 20.7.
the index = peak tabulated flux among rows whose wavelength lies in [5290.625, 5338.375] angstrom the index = 23.1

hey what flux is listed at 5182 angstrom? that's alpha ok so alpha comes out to 14.4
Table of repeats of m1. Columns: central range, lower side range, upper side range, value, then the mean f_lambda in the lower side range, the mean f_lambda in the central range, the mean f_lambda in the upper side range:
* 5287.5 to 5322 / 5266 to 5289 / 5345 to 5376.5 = -2.5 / 20.1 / 22.1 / 21.6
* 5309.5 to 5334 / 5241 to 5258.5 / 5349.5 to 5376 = 0.6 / 21.5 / 21.1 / 21.7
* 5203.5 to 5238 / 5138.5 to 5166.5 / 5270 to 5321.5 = 0.6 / 19.4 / 20.1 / 21.6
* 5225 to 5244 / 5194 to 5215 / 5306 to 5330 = -0.2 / 20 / 20.6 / 21.4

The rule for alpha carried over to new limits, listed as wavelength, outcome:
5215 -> 20.8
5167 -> 14.1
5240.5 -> 22.1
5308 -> 22.6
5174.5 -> 15.8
